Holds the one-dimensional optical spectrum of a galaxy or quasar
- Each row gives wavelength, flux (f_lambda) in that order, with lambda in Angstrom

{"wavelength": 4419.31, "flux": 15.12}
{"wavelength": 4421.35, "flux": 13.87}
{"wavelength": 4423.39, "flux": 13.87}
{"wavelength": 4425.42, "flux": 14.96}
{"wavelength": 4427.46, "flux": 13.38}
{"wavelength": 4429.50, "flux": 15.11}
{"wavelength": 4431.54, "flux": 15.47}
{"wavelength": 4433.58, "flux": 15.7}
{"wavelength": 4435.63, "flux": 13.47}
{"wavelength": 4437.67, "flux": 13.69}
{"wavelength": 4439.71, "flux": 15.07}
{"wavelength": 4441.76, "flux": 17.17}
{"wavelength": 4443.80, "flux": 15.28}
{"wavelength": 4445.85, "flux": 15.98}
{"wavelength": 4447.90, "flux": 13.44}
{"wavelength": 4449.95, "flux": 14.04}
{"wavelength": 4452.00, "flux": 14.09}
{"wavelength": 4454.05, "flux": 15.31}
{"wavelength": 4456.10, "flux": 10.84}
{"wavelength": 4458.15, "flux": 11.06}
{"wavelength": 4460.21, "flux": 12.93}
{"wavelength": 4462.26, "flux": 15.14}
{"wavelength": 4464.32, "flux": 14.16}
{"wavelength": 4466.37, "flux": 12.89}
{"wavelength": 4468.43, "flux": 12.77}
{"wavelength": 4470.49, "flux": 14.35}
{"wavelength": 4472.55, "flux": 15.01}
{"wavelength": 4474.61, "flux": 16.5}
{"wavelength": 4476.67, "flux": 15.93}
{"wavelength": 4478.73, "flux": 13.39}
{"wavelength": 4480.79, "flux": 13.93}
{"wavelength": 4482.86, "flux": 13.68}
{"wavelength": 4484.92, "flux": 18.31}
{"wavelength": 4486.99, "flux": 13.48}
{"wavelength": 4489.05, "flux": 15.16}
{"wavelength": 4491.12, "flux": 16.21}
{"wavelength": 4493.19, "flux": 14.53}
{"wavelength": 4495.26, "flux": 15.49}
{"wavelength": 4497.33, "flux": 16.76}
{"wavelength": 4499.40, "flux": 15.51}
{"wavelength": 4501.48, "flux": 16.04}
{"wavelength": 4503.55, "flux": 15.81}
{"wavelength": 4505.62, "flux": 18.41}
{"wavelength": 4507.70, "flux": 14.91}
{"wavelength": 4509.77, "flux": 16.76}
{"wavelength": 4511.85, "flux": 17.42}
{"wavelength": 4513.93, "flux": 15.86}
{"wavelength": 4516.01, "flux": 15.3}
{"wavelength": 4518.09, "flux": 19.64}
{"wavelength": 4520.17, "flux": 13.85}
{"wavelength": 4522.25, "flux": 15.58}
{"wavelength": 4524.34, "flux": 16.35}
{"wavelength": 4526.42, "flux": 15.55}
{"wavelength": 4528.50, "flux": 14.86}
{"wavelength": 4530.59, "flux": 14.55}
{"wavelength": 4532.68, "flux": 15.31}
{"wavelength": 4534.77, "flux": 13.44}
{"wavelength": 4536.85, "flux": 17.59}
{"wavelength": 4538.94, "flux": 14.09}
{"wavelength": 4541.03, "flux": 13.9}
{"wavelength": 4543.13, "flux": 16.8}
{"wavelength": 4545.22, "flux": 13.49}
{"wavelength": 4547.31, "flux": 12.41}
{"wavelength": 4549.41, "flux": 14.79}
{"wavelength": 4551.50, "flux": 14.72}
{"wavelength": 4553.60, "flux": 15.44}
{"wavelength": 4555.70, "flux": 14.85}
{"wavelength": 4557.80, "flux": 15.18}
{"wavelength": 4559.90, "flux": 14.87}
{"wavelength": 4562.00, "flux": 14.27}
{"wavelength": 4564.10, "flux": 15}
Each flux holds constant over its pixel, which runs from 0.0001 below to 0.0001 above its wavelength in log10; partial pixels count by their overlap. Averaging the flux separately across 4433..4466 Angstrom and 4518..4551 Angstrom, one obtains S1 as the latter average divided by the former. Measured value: 1.06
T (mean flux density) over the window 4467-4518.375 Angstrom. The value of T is 15.6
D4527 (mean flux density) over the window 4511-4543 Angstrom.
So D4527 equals 15.6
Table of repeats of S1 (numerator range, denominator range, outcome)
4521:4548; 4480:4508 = 0.96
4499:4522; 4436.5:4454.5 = 1.10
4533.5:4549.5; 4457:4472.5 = 1.09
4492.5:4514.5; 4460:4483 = 1.13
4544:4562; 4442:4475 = 1.03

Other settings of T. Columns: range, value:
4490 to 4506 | 16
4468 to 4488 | 14.8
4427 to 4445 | 15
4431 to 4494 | 14.5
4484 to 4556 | 15.5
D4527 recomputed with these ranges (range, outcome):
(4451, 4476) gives 13.8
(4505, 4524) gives 16.4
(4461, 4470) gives 13.8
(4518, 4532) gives 15.5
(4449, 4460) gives 13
